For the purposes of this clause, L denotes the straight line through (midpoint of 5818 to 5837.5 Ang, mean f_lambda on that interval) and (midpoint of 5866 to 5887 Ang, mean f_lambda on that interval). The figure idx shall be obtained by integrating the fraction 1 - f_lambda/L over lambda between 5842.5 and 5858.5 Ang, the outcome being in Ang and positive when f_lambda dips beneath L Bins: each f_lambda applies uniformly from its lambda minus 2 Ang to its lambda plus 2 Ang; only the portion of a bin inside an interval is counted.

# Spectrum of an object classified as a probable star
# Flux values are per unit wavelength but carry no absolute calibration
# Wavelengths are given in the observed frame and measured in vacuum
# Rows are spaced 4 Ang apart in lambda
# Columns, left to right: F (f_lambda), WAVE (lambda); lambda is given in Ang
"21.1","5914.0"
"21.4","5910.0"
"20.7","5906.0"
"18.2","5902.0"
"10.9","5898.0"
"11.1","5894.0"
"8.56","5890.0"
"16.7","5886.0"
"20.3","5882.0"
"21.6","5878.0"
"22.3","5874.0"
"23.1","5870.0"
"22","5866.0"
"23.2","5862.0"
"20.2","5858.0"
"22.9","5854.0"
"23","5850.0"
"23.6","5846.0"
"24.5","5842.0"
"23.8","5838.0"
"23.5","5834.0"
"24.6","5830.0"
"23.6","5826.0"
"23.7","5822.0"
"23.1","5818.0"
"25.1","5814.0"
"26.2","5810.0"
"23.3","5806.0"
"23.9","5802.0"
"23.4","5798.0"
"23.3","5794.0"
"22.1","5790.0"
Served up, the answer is -0.2 Ang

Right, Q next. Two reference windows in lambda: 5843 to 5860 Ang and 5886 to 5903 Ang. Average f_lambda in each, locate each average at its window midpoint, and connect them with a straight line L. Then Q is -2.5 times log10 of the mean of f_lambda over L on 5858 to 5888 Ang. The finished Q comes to -0.22 mag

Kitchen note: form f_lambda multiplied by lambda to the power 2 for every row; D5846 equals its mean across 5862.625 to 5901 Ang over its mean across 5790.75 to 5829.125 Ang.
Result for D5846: 0.75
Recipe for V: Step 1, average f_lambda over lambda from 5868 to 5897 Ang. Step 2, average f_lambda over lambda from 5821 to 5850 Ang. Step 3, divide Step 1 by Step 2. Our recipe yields 0.73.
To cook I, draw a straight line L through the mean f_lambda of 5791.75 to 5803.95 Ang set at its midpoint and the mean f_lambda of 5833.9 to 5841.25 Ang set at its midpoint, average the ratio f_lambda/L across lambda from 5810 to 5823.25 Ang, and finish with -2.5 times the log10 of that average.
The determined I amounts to -0.030 mag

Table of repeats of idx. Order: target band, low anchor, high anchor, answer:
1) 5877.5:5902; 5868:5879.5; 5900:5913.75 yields 7.7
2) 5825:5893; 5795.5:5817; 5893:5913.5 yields -3.2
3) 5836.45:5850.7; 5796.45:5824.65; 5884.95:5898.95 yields -3.6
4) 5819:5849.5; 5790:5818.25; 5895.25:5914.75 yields -2.3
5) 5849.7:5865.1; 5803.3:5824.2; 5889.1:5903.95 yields -3.6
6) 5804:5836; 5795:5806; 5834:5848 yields -0.6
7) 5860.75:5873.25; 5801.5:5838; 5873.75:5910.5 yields -2.2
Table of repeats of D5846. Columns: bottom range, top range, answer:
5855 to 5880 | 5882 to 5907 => 0.67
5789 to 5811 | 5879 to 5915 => 0.72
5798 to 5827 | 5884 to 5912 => 0.66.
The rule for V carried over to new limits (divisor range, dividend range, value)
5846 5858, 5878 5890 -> 0.77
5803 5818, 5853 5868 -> 0.90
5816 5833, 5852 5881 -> 0.93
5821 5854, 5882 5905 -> 0.59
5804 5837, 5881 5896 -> 0.57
